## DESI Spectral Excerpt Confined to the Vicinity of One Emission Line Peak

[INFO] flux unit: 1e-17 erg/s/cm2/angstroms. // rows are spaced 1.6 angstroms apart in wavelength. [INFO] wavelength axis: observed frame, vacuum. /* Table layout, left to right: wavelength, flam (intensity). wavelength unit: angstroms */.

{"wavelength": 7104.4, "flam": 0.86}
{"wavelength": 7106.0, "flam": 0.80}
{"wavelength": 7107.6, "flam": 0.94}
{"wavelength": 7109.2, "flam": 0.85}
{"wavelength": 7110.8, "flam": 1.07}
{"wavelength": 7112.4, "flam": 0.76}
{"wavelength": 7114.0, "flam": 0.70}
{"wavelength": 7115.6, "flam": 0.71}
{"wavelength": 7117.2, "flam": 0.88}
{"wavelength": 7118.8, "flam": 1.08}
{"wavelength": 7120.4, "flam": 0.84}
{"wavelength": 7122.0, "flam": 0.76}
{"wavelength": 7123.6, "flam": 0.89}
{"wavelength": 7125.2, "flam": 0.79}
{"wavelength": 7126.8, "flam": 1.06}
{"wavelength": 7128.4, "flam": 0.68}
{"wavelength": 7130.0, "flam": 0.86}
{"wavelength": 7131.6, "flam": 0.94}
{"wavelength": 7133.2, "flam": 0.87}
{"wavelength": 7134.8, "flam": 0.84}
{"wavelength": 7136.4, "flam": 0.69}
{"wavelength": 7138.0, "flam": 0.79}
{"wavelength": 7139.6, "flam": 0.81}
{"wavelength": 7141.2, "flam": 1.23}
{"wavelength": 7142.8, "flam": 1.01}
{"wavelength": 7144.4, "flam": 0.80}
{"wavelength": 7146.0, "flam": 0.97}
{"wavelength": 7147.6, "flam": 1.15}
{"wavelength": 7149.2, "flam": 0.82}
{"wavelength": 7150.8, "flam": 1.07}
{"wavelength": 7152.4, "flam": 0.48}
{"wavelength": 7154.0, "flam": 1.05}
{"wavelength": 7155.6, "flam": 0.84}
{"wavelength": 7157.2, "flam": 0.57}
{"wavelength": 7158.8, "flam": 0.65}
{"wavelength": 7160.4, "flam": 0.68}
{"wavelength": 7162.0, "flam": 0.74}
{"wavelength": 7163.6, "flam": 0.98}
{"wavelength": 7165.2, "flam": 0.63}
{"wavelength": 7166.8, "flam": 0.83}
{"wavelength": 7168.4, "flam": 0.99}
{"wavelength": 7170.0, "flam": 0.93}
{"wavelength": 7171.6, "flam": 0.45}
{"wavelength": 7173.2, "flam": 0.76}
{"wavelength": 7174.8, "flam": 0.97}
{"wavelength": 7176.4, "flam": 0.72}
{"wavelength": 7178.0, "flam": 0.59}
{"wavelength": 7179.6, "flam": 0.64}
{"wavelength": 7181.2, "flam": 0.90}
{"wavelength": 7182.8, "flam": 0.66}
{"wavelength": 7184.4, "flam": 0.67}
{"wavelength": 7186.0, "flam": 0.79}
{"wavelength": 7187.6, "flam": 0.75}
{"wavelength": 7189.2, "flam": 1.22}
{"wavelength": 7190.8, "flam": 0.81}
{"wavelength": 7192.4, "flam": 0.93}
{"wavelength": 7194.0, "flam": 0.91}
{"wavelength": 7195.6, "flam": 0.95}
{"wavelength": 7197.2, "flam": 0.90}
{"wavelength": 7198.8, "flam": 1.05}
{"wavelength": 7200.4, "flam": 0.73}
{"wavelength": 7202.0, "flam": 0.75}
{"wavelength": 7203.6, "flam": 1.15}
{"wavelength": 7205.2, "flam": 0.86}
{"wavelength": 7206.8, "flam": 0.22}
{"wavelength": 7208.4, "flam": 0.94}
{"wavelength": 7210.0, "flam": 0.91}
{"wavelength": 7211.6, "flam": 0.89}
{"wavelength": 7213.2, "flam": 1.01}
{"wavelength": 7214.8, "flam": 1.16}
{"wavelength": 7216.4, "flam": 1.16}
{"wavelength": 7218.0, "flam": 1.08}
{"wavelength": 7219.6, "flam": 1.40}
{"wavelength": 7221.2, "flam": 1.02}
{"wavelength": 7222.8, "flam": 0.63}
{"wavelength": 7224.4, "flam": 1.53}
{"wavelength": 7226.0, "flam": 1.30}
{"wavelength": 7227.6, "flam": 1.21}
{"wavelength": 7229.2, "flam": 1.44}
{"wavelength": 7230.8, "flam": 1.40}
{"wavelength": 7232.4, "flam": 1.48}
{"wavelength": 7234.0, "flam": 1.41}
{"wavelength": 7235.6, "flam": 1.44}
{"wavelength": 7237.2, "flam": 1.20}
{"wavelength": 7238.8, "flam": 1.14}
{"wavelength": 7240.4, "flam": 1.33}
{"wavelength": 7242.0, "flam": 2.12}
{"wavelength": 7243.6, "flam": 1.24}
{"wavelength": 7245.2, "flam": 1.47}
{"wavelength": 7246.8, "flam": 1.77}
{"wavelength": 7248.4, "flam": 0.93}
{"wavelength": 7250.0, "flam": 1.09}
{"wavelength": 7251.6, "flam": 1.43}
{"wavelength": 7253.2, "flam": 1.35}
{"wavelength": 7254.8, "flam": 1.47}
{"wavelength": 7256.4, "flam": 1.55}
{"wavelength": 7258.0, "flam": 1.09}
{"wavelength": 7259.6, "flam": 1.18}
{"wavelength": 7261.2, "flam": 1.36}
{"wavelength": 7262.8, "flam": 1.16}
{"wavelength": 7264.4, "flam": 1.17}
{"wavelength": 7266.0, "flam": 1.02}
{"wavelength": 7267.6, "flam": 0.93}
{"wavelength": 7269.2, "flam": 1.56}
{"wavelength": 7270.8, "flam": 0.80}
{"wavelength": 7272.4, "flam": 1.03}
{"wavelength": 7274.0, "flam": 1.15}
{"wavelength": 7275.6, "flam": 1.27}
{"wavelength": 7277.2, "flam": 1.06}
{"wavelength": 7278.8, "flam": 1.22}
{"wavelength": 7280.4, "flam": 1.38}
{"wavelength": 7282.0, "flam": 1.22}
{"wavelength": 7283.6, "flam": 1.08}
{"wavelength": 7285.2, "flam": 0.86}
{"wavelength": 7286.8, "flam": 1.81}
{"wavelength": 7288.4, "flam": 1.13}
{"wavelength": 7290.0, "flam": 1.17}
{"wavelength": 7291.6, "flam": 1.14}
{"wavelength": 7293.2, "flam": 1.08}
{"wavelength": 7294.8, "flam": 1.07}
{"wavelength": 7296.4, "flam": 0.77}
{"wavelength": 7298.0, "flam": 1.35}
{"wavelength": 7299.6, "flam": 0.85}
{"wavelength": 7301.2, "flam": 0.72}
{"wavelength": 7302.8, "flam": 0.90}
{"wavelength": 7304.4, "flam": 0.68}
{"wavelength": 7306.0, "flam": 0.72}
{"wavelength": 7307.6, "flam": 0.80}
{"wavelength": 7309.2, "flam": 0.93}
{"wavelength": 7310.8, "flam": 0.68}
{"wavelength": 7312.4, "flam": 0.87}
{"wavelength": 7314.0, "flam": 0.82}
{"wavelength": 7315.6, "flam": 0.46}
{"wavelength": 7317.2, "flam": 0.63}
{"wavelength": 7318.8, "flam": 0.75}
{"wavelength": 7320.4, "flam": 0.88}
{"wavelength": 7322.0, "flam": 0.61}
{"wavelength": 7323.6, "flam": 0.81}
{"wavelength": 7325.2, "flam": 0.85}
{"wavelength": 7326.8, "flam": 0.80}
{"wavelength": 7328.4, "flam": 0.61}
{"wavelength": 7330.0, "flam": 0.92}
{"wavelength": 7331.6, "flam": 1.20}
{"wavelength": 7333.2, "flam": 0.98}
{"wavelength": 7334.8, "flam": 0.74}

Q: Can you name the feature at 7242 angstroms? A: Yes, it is Mg II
